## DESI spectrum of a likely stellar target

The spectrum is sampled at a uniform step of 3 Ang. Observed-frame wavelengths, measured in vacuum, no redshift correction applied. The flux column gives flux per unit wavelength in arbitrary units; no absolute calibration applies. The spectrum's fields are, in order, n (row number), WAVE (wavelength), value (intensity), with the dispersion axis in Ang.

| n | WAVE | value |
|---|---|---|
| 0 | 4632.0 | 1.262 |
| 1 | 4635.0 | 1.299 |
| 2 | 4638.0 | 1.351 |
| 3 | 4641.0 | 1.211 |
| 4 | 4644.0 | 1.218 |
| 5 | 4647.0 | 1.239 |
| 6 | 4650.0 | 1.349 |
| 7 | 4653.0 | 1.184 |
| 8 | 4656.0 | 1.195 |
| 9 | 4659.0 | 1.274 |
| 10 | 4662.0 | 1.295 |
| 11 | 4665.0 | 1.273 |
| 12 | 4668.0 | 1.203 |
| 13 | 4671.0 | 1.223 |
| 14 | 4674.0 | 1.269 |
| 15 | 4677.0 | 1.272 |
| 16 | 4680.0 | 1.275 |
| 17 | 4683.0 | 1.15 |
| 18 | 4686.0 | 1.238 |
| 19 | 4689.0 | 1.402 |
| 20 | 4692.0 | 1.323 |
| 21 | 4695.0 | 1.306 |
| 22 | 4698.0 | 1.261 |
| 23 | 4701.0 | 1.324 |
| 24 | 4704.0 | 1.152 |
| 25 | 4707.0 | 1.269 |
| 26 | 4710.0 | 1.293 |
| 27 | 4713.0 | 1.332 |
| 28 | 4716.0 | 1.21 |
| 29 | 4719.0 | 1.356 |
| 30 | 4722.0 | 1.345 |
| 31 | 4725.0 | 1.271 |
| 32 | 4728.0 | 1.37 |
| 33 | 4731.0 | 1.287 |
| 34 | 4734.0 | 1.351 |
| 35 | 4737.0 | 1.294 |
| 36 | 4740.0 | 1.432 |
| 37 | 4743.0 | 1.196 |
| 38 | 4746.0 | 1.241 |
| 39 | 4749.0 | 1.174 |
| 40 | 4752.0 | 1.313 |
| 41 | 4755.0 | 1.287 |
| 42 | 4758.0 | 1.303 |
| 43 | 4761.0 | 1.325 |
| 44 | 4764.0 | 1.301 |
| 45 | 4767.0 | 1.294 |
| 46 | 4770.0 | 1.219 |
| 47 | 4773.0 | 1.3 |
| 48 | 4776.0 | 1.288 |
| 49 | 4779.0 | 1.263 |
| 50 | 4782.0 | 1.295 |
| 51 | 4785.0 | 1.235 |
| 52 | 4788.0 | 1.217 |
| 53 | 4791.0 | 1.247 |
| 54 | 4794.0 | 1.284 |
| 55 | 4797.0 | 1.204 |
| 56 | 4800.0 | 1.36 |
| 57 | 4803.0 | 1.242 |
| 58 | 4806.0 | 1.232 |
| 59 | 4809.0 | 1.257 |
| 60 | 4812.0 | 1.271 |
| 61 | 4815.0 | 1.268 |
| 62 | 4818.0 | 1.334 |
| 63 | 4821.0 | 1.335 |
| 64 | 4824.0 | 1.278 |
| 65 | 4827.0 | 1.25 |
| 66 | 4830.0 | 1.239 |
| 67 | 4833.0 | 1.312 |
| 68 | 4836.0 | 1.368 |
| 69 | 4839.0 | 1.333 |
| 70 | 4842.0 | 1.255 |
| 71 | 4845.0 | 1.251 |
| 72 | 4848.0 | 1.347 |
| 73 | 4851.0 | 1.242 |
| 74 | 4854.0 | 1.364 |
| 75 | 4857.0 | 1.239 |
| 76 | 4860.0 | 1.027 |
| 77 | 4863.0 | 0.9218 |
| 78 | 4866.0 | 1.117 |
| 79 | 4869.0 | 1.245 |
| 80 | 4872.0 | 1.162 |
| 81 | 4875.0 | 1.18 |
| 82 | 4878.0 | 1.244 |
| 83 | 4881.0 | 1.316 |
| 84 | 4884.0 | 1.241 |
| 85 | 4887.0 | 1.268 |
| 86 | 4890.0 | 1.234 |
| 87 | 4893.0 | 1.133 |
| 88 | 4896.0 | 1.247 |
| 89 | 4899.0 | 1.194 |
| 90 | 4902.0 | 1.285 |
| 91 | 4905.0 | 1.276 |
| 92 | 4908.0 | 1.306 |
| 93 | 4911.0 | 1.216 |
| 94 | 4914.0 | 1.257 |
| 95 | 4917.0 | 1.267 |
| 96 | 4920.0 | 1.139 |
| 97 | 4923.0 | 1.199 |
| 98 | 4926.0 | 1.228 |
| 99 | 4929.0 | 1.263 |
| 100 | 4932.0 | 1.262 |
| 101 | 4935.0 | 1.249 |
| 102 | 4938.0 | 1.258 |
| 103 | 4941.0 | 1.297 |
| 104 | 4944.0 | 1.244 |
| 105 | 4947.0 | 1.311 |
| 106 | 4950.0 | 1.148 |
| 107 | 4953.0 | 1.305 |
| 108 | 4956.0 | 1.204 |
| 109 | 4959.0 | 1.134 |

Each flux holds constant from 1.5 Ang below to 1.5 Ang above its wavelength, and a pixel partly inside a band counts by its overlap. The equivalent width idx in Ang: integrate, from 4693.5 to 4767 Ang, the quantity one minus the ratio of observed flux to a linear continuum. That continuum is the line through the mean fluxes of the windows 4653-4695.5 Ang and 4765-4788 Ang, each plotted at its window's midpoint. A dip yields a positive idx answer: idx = -1.6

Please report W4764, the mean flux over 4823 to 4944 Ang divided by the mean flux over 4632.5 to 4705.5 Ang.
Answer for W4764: 0.98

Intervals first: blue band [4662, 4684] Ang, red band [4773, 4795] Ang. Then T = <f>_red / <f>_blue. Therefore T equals 1.02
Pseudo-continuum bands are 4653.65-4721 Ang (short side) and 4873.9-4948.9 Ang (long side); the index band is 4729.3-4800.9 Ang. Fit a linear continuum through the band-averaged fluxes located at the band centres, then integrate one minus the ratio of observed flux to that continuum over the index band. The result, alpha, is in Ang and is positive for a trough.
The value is -1.1 Ang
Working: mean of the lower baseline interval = 1.27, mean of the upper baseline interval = 1.24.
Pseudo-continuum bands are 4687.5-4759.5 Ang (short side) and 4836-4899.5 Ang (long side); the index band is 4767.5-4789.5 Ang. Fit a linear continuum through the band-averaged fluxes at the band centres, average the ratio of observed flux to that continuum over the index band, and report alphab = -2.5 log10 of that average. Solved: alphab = 0.01 mag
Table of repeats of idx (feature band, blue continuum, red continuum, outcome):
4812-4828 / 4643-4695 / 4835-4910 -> -0.7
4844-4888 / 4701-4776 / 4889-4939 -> 1.4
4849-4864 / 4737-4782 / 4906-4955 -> 1.1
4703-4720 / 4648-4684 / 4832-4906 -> -0.3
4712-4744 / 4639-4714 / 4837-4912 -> -1.6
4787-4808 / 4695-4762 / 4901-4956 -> 0.3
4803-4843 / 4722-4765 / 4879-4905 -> -0.6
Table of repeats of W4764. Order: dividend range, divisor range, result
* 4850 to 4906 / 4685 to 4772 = 0.93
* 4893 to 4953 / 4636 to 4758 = 0.97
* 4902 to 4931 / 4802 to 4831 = 0.98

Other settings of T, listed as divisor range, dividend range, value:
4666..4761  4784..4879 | 0.97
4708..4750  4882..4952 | 0.96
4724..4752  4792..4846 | 0.99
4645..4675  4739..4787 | 1.02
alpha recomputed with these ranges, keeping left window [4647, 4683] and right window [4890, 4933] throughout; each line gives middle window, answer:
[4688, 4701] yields -0.7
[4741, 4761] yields -0.3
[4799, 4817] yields -0.4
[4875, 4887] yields -0.2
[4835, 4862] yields -0.5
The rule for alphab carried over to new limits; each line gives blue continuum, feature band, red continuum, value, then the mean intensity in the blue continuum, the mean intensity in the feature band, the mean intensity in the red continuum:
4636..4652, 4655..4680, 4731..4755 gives 0.019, 1.27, 1.25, 1.29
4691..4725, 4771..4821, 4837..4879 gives -0.024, 1.29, 1.27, 1.21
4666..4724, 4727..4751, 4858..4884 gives -0.040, 1.27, 1.29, 1.16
